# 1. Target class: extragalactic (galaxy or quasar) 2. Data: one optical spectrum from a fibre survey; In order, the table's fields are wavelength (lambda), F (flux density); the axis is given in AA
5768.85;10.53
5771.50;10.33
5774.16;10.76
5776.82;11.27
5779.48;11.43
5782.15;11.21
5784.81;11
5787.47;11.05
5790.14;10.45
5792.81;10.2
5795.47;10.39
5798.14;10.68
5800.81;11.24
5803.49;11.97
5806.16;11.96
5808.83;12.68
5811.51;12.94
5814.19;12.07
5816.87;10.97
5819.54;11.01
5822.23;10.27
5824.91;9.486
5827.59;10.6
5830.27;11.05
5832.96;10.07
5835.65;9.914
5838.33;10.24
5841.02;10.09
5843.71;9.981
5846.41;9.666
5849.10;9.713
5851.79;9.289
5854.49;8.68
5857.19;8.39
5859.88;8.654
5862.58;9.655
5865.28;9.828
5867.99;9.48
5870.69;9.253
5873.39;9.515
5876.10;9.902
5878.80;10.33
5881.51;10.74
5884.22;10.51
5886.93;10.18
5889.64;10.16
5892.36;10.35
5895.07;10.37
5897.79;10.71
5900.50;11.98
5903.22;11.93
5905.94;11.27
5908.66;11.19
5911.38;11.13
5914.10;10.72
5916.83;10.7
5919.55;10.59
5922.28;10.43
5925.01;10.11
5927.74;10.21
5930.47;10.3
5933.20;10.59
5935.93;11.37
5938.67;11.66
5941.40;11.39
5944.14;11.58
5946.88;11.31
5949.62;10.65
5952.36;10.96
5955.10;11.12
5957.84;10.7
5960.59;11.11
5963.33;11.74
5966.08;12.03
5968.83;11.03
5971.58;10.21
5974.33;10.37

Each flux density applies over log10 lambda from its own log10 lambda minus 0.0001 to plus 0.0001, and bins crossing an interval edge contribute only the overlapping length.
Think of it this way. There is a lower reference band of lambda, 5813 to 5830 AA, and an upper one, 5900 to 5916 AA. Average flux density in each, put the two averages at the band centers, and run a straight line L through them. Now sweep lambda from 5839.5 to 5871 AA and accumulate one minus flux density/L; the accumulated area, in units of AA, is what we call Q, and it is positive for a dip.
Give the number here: 4.5 AA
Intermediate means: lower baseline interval 10.7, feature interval 9.4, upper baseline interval 11.3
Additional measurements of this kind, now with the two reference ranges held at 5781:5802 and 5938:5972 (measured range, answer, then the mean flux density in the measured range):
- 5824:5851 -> 2.04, 10.1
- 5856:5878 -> 3.23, 9.37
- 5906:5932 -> 1.13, 10.6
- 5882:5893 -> 0.70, 10.3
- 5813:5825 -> -0.03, 10.9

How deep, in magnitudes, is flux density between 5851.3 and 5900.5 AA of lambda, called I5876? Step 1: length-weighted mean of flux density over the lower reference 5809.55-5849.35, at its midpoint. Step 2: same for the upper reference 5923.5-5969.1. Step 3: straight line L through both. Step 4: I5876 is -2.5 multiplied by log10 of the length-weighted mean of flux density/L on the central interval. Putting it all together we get 0.10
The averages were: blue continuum 10.6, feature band 9.85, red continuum 11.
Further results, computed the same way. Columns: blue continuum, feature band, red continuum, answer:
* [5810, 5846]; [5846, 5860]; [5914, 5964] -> 0.18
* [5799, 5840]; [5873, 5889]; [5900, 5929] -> 0.07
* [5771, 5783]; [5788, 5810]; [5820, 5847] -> -0.05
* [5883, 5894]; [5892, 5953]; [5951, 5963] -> -0.03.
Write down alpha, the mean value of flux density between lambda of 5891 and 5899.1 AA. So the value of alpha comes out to 10.5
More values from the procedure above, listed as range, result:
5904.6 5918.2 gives 11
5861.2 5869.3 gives 9.64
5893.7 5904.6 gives 11.2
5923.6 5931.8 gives 10.2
